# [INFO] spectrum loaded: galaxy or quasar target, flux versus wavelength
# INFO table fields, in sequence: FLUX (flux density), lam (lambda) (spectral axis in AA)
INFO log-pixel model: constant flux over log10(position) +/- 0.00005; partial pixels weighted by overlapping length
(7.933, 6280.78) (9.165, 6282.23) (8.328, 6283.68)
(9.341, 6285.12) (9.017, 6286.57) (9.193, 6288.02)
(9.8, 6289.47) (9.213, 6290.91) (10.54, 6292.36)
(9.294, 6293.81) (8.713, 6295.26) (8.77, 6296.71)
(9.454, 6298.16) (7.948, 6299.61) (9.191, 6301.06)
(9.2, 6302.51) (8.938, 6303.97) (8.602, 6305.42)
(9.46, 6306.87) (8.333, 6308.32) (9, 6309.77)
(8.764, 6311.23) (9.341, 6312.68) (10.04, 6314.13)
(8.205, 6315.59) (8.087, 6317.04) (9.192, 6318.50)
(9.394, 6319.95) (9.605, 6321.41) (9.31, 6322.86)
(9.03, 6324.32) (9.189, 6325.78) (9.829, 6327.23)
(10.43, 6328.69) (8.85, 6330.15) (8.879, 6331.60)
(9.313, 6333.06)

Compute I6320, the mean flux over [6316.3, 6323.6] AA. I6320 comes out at 9.12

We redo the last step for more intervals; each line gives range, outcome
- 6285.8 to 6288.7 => 9.09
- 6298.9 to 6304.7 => 8.81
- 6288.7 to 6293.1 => 9.85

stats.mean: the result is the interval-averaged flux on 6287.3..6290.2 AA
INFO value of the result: 9.52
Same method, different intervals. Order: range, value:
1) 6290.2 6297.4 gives 9.3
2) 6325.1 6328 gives 9.54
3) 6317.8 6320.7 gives 9.3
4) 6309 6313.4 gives 9.03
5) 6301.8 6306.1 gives 8.9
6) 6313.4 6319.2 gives 8.88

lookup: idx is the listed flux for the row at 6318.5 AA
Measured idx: 9.192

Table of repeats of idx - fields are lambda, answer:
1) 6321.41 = 9.605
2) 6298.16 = 9.454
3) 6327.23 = 9.829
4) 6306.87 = 9.46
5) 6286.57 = 9.017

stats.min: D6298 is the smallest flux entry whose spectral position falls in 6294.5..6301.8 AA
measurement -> 7.948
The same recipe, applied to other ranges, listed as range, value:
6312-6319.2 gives 8.087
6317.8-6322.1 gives 9.192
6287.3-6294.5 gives 9.193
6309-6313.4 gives 8.764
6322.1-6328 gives 9.03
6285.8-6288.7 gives 9.017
